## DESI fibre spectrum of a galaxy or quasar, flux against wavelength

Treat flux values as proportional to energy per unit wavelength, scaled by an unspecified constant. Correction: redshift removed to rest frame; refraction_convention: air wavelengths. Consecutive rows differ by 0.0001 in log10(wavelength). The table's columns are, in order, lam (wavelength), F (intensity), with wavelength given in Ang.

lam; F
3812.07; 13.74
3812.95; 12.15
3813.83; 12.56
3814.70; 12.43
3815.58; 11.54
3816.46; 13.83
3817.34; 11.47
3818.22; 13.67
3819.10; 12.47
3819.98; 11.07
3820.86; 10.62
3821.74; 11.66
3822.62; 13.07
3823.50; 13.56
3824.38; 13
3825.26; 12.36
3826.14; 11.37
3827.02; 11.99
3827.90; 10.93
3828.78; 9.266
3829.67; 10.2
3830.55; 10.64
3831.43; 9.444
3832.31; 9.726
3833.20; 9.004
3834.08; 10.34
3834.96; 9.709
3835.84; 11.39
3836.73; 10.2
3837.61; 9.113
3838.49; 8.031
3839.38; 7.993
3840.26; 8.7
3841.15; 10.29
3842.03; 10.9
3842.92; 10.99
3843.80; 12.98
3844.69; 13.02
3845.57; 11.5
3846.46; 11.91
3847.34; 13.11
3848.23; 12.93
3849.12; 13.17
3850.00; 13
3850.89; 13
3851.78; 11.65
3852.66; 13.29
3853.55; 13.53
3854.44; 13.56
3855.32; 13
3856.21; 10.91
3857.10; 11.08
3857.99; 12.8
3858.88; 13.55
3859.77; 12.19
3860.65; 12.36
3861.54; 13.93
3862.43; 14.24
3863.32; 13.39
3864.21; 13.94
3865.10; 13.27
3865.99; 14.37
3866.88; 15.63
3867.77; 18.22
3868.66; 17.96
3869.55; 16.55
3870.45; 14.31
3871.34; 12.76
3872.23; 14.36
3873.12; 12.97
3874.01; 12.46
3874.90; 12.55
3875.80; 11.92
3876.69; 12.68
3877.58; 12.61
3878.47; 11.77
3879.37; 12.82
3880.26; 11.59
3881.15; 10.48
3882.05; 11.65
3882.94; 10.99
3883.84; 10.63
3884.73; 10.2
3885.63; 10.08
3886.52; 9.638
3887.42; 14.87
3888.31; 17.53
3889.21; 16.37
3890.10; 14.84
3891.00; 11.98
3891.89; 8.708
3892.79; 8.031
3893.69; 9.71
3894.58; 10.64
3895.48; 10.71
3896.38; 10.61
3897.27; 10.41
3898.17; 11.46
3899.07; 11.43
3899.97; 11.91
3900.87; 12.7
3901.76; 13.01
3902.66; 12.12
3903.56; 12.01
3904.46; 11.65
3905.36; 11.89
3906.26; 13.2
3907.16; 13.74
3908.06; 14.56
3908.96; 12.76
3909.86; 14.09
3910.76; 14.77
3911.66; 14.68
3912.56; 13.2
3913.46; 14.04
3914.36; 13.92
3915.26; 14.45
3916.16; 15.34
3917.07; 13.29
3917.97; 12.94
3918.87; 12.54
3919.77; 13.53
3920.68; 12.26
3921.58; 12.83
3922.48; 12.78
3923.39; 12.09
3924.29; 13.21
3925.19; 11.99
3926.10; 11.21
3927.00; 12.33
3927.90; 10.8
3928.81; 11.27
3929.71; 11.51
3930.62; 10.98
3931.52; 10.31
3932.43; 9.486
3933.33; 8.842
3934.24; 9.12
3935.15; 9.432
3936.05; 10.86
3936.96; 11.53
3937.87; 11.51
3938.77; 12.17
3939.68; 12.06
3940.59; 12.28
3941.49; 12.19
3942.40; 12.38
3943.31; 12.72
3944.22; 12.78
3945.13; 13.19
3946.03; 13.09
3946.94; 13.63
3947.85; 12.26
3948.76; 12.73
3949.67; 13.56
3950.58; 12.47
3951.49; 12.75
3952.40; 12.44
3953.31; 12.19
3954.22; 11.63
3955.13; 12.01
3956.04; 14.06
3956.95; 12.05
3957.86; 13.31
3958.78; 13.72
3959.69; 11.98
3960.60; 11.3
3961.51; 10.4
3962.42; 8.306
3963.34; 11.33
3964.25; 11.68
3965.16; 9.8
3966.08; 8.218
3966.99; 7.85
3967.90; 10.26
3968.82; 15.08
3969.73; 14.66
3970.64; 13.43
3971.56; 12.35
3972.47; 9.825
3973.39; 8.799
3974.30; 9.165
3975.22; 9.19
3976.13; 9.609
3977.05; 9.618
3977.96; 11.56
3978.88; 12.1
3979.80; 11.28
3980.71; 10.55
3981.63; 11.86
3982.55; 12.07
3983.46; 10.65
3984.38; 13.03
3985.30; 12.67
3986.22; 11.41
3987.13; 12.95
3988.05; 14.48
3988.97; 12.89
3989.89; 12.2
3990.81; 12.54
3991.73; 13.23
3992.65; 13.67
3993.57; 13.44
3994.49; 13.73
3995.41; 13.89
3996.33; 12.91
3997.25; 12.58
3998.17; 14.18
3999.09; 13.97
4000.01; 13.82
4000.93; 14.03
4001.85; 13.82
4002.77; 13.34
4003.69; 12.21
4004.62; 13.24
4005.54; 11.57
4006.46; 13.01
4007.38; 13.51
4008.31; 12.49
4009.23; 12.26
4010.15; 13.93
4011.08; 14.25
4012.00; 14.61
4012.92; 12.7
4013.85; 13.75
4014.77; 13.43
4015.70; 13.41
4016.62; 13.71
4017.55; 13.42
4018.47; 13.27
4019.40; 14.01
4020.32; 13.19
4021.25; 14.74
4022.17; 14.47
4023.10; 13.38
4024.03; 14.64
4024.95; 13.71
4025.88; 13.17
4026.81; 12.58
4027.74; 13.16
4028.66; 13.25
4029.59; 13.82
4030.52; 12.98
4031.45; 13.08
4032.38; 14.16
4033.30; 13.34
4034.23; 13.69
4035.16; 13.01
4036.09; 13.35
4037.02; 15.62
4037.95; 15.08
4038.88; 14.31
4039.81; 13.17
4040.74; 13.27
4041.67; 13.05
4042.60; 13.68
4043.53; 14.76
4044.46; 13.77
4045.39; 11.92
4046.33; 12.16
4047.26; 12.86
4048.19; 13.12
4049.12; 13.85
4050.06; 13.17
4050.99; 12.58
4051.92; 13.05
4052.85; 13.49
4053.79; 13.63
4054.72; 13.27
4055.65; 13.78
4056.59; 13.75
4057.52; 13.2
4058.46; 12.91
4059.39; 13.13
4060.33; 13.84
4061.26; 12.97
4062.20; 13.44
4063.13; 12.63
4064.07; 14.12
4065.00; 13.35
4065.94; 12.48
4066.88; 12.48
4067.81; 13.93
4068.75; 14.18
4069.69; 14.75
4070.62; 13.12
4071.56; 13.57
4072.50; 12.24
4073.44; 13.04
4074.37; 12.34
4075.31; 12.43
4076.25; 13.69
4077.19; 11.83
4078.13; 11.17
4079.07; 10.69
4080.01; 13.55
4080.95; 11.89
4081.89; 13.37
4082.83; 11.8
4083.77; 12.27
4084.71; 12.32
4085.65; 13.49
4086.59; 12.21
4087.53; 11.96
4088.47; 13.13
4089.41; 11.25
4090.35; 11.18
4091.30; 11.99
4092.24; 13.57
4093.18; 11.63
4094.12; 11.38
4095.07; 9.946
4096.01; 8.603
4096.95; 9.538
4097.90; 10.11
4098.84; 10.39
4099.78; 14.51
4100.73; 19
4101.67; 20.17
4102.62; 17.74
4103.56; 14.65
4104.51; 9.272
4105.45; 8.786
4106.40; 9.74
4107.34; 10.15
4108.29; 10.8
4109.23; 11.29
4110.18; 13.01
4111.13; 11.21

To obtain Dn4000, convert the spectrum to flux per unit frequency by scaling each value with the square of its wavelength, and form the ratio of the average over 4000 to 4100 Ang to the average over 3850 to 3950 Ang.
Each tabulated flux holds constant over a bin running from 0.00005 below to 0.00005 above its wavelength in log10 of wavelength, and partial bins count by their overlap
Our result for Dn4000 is 1.1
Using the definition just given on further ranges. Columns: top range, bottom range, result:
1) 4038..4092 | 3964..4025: 1.07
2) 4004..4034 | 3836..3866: 1.21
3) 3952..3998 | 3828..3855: 1.14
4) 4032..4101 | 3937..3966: 1.13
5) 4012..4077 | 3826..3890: 1.20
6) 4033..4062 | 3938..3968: 1.18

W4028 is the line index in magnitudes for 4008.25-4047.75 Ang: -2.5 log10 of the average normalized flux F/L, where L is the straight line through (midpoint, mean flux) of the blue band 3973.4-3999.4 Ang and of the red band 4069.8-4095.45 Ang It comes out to -0.11 mag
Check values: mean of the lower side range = 12.1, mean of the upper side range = 12.3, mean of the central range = 13.6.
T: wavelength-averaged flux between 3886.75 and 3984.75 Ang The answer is 12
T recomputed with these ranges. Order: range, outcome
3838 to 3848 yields 10.9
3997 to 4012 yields 13.3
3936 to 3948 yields 12.4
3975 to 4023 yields 12.9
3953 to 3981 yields 11.2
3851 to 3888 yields 13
